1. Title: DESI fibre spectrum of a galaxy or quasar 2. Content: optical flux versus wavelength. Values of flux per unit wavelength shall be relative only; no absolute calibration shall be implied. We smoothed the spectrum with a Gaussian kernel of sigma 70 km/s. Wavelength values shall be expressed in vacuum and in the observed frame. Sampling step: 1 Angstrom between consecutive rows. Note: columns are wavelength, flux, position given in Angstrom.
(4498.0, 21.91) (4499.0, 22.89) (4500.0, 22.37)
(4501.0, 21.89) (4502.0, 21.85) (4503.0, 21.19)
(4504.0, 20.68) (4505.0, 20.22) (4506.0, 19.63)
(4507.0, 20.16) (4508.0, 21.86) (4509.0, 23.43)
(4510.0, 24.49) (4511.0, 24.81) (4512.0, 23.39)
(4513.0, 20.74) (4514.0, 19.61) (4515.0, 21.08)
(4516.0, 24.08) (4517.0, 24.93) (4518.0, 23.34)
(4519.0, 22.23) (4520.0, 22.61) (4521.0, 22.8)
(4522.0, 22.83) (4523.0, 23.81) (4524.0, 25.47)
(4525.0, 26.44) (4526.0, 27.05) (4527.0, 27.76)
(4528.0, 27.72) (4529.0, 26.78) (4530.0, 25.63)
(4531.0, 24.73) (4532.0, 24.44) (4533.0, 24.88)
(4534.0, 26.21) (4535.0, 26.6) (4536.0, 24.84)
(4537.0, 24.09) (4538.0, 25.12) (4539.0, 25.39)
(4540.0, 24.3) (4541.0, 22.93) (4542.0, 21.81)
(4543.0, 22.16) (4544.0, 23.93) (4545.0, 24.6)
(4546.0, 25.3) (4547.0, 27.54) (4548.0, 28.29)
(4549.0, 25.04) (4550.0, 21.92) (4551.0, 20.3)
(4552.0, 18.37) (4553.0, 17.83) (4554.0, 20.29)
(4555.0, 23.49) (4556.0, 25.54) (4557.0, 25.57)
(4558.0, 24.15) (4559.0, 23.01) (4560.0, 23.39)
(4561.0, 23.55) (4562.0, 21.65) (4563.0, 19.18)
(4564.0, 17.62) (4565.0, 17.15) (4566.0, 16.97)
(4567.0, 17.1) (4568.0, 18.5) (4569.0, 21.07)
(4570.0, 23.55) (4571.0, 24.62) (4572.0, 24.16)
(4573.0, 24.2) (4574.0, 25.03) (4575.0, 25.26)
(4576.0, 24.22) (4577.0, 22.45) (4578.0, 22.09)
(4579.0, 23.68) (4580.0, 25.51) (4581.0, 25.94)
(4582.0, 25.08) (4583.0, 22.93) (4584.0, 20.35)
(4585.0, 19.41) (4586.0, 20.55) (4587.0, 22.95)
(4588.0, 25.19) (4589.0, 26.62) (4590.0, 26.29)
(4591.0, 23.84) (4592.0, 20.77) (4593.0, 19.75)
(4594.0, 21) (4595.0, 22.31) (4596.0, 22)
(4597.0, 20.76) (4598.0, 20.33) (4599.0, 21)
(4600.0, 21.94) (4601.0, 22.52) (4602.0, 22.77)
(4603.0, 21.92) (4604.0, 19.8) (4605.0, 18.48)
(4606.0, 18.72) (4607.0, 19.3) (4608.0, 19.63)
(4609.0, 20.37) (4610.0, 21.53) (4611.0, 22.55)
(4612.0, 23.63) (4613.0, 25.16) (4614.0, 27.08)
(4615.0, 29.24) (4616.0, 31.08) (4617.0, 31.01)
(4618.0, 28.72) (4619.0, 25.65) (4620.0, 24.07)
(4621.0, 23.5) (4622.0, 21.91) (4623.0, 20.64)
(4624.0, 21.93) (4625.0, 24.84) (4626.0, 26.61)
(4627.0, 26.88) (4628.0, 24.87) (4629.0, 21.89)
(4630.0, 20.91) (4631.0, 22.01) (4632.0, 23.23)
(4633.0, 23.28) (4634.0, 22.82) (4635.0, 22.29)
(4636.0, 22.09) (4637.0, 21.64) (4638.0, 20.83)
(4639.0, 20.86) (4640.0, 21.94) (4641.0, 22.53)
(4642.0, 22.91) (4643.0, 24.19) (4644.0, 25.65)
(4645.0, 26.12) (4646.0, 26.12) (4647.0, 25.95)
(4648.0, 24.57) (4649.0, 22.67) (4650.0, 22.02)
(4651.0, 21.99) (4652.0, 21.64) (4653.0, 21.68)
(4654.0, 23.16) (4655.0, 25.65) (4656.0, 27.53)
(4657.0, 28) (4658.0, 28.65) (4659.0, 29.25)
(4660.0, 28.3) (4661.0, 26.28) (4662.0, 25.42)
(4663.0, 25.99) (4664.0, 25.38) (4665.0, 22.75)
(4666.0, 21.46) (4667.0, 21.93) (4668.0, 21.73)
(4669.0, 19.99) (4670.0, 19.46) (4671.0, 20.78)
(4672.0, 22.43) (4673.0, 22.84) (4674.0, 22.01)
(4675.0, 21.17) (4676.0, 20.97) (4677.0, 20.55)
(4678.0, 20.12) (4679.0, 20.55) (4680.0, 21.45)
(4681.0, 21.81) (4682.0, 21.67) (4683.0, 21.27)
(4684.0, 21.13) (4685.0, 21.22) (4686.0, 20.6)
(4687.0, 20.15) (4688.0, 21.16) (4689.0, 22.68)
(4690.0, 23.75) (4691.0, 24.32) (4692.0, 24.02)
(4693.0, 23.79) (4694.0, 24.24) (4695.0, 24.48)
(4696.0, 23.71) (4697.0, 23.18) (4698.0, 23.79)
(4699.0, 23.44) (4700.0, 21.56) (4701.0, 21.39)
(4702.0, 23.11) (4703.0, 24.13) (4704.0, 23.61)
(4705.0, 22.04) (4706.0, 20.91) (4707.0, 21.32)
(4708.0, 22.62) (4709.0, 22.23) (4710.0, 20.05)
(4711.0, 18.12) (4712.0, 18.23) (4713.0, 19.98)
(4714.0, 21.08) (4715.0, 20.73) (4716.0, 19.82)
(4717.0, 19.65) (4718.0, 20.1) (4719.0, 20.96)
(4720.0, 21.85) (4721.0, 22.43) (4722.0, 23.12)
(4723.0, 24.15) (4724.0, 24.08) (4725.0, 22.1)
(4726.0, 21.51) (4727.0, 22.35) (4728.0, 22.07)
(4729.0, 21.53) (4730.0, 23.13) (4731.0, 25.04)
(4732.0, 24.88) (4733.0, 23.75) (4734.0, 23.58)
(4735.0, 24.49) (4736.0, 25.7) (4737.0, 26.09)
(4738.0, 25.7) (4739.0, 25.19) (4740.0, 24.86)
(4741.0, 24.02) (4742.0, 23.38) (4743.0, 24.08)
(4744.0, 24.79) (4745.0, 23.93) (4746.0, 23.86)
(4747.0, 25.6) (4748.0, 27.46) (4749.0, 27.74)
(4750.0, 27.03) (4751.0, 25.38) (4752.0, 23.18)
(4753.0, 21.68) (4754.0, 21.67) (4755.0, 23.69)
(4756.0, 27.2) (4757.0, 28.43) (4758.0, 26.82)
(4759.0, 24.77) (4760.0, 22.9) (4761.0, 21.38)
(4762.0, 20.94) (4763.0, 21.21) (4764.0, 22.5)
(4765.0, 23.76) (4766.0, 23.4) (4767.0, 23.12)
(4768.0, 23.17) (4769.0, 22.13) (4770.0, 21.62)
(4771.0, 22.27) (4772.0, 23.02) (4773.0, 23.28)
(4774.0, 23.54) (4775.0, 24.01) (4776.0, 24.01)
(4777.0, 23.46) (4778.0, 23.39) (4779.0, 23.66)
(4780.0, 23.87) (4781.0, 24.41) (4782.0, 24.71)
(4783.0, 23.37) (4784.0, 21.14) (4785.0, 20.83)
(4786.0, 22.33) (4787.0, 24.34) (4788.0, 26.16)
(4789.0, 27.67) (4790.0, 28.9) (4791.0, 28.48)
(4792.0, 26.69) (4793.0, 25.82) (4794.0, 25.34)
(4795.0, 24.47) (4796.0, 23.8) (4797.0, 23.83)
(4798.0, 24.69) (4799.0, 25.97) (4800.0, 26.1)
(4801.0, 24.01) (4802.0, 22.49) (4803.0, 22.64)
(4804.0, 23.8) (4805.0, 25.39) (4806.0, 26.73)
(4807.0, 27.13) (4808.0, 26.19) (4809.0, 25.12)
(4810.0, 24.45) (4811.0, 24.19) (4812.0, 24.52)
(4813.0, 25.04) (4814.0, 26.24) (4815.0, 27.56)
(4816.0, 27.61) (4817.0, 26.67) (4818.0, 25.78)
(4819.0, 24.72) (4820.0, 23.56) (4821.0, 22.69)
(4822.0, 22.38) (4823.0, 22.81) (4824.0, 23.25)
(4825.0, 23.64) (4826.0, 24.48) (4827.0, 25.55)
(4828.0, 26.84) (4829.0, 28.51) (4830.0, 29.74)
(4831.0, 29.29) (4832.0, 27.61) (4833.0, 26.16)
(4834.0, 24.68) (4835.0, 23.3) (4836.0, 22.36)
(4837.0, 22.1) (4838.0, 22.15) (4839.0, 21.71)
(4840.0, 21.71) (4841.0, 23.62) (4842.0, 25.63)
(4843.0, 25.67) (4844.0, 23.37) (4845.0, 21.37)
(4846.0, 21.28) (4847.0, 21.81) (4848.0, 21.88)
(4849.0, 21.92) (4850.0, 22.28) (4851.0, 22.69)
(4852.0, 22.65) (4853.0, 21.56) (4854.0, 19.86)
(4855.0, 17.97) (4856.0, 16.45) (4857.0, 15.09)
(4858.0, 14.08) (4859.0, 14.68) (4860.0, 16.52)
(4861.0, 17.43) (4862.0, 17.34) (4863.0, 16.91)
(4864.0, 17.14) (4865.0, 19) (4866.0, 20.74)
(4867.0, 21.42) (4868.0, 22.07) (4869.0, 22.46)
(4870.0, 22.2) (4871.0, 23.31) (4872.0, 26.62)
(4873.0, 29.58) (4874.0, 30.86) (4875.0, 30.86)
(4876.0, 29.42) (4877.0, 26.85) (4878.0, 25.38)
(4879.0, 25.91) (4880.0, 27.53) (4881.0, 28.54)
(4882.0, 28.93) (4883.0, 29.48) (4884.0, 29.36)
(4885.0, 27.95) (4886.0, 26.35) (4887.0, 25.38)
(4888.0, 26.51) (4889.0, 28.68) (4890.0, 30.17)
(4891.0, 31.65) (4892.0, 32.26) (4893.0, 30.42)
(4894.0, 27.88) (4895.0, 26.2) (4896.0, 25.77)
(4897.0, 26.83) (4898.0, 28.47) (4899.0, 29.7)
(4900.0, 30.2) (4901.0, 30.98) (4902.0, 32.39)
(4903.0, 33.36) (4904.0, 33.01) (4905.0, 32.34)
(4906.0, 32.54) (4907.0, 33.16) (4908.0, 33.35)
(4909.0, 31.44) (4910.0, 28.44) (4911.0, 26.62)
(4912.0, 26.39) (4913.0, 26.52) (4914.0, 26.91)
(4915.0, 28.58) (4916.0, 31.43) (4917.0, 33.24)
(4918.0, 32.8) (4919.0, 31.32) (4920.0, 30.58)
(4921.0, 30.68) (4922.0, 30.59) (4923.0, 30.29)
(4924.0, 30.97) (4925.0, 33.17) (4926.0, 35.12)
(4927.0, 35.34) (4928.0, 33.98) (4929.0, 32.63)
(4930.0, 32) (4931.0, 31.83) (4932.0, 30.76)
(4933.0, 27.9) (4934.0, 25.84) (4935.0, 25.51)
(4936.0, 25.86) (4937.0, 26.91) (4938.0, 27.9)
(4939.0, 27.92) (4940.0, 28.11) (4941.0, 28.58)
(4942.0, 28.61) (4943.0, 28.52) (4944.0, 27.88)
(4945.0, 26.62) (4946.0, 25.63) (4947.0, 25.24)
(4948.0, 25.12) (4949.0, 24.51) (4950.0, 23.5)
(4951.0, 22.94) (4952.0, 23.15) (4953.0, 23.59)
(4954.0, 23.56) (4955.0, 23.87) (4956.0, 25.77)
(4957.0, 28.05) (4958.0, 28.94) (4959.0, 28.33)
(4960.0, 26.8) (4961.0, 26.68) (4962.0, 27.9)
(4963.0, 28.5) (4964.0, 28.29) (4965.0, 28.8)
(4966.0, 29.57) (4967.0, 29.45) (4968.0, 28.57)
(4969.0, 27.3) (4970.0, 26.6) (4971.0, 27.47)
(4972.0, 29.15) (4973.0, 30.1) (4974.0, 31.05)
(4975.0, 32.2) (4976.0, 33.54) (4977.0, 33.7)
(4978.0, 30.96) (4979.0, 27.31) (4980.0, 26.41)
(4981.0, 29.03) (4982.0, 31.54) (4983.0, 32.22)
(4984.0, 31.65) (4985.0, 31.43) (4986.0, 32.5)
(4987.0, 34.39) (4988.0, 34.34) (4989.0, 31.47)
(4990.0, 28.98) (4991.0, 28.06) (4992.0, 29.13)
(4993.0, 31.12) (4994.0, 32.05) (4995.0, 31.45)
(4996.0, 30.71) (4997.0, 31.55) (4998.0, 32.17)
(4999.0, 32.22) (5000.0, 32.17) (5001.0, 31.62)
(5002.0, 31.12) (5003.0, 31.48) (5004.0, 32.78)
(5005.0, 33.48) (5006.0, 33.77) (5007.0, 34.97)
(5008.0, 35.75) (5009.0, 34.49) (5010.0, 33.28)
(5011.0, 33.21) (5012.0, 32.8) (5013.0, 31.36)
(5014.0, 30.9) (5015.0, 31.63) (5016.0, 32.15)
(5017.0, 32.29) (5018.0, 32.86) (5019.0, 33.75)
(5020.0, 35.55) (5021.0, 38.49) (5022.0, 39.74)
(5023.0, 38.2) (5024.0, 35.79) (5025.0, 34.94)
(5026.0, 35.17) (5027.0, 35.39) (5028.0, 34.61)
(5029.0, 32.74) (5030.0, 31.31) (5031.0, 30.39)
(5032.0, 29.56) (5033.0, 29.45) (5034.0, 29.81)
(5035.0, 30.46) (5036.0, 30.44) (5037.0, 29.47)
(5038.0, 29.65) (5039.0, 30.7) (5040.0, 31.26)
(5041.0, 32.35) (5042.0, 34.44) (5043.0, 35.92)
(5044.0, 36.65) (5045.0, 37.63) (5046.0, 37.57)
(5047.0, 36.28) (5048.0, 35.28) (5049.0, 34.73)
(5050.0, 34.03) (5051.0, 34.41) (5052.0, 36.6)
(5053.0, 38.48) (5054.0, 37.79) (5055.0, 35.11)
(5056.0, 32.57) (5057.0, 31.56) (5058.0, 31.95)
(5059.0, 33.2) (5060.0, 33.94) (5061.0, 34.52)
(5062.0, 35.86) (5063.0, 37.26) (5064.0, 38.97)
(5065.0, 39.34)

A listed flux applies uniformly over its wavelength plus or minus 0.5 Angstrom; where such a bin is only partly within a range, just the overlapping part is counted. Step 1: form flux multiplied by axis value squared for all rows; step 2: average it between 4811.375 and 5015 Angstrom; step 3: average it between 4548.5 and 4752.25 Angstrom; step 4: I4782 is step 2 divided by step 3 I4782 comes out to 1.3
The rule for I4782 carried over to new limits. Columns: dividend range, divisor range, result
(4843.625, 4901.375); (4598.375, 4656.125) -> 1.16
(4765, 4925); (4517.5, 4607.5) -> 1.25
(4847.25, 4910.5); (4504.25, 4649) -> 1.25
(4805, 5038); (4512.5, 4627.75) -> 1.40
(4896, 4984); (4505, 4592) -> 1.47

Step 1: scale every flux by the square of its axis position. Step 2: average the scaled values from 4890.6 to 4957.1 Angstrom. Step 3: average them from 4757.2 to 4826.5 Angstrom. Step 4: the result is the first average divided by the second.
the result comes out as 1.26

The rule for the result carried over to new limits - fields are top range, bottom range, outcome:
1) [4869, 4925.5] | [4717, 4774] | 1.32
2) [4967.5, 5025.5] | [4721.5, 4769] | 1.48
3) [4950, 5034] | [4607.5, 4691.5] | 1.53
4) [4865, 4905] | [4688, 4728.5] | 1.35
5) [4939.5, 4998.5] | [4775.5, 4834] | 1.23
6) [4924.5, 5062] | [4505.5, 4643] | 1.61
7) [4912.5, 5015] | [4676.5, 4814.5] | 1.39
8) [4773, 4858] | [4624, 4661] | 1.08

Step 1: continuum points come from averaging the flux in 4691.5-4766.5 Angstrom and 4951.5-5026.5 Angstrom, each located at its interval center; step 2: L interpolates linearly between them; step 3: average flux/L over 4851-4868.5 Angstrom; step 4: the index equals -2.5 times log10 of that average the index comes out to 0.42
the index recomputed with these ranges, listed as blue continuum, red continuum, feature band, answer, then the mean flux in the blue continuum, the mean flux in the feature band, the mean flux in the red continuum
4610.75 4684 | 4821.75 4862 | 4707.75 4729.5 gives 0.09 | 23.7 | 21.3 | 22.3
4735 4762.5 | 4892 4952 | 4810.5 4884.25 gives 0.16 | 24.7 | 23.6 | 29.3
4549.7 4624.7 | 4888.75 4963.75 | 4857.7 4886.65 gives 0.17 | 22.6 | 23.8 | 28.9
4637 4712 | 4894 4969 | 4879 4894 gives -0.03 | 22.9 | 28.7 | 28.8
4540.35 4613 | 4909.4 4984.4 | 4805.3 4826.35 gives 0.06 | 22.3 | 25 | 28.7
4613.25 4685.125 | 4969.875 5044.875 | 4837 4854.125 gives 0.25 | 23.6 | 22.5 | 32.2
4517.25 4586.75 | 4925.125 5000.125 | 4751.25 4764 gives 0.11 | 23.4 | 23.6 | 29.1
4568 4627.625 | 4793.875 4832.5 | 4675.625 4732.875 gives 0.10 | 23.3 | 22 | 25.3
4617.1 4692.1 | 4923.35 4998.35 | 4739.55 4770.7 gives 0.05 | 23.2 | 24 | 29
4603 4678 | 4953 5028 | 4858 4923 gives 0.07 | 23.5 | 27.3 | 31.2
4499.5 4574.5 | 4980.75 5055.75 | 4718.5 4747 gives 0.15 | 23.1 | 23.7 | 33.1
